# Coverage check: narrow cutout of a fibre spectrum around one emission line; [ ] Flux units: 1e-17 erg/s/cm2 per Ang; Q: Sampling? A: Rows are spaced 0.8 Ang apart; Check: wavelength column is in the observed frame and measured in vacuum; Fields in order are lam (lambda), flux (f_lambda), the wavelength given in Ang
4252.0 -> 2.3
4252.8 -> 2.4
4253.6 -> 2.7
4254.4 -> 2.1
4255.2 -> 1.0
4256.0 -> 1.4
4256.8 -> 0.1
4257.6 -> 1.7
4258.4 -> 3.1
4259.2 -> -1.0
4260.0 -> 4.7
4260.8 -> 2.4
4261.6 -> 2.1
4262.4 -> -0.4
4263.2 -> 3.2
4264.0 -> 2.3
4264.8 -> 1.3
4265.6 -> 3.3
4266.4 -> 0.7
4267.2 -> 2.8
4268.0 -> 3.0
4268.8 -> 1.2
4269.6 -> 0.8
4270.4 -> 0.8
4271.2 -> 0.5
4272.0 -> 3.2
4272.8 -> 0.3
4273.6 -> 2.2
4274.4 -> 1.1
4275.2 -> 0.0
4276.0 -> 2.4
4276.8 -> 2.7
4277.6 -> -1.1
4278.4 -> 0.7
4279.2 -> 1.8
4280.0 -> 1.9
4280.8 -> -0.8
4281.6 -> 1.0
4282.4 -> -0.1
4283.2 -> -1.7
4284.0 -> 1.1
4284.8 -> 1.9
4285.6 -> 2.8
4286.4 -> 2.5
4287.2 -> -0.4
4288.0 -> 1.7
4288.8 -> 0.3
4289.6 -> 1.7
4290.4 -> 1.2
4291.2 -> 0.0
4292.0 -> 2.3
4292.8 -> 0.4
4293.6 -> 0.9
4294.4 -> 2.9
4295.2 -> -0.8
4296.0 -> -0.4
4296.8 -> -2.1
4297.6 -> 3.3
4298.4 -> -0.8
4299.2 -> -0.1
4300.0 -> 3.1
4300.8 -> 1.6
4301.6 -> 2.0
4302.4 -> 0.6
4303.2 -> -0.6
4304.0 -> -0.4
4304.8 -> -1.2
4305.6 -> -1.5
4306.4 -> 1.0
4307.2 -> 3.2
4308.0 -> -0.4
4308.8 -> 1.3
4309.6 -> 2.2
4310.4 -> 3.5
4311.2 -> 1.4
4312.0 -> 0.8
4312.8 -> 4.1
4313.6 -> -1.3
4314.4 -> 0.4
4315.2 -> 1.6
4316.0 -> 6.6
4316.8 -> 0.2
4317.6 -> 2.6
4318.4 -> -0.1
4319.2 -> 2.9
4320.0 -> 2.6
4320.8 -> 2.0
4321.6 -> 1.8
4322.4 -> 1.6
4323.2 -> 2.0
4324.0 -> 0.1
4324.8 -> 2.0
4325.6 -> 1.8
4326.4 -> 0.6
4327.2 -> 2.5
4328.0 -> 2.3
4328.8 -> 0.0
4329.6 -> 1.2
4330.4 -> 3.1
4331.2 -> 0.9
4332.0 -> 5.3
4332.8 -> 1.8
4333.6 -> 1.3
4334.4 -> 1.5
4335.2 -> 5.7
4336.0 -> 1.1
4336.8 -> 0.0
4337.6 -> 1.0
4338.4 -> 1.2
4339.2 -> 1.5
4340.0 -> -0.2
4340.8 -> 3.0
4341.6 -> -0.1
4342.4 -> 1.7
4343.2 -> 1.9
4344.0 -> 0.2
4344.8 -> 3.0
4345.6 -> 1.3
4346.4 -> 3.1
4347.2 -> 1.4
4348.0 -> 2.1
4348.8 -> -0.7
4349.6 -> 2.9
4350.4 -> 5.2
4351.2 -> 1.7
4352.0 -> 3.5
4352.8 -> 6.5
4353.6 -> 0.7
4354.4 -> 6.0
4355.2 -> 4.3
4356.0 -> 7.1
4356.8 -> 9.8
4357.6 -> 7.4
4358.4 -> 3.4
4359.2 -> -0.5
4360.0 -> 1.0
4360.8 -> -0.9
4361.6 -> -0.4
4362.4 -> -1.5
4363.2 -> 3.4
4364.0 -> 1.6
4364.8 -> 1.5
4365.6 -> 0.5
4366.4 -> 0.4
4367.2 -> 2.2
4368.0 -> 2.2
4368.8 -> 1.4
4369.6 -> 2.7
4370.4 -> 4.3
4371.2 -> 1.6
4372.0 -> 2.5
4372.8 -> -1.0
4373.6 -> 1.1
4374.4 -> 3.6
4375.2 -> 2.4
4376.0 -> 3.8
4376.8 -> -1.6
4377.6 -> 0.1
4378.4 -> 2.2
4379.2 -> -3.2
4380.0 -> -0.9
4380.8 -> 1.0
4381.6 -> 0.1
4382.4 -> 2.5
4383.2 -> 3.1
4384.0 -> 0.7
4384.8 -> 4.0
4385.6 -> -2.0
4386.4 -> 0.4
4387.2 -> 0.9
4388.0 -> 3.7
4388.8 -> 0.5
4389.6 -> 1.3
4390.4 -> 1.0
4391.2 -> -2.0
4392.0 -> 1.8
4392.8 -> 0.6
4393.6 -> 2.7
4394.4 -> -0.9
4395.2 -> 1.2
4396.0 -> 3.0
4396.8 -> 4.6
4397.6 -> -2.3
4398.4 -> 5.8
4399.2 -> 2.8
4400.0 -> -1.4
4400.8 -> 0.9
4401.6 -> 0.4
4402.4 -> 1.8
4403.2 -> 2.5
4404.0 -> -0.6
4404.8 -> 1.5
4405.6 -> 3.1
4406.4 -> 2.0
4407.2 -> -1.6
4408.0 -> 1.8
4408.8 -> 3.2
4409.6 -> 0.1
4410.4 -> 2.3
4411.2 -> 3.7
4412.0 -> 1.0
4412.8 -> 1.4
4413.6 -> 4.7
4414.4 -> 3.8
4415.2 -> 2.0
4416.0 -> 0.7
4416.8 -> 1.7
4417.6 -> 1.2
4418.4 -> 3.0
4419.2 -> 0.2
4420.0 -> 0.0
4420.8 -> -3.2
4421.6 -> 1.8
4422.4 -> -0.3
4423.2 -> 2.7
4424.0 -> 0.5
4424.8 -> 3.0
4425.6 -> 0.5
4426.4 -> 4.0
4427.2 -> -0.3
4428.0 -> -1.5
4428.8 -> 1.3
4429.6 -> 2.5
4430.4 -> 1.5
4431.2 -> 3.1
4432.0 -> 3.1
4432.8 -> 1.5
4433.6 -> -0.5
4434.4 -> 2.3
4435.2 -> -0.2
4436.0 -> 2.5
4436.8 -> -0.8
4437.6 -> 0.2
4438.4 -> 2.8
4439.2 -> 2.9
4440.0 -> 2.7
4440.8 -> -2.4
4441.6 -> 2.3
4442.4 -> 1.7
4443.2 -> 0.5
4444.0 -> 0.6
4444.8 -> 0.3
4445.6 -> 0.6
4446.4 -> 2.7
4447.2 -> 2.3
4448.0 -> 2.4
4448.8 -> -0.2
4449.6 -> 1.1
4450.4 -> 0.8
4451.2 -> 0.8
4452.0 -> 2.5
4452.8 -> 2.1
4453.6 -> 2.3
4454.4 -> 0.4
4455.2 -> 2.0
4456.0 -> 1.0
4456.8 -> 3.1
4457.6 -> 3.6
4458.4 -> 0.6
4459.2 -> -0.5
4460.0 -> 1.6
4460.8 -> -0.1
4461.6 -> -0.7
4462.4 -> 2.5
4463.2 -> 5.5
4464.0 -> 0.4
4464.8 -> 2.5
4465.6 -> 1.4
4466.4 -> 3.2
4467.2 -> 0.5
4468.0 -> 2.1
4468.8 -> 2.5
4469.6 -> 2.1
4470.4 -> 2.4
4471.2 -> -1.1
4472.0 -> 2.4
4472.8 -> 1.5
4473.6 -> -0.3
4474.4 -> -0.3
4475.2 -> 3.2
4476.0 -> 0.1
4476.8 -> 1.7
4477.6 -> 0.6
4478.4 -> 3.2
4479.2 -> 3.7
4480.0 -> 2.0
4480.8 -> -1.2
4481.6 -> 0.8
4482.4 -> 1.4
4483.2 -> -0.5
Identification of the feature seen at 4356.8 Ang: [O II]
